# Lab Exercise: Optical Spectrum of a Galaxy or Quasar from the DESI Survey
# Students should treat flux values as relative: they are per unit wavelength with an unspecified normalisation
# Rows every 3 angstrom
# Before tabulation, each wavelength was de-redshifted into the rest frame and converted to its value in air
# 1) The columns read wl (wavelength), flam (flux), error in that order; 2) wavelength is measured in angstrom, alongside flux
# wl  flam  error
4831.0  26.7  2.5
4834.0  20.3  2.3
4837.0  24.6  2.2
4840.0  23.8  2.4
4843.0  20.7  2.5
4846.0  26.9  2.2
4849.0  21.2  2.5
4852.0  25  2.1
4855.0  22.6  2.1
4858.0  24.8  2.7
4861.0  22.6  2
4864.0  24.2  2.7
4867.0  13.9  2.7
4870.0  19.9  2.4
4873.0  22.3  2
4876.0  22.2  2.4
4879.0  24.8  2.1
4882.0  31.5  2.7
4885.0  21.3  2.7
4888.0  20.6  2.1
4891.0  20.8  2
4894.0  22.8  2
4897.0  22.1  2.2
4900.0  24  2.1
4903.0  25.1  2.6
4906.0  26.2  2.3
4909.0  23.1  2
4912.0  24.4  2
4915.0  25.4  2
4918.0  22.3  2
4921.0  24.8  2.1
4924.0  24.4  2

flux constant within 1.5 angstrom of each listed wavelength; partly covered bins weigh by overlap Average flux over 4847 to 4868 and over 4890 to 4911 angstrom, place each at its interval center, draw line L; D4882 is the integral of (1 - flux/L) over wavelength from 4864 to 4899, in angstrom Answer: 1.3 angstrom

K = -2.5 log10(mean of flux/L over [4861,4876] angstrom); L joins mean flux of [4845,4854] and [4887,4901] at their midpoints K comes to 0.13 mag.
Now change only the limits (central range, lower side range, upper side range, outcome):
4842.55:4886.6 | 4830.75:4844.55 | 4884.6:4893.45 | -0.051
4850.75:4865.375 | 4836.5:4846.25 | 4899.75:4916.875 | 0.001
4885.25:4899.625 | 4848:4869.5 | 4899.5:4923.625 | 0.086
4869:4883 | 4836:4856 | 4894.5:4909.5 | -0.009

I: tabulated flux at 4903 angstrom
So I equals 25.1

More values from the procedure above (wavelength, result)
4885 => 21.3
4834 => 20.3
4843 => 20.7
